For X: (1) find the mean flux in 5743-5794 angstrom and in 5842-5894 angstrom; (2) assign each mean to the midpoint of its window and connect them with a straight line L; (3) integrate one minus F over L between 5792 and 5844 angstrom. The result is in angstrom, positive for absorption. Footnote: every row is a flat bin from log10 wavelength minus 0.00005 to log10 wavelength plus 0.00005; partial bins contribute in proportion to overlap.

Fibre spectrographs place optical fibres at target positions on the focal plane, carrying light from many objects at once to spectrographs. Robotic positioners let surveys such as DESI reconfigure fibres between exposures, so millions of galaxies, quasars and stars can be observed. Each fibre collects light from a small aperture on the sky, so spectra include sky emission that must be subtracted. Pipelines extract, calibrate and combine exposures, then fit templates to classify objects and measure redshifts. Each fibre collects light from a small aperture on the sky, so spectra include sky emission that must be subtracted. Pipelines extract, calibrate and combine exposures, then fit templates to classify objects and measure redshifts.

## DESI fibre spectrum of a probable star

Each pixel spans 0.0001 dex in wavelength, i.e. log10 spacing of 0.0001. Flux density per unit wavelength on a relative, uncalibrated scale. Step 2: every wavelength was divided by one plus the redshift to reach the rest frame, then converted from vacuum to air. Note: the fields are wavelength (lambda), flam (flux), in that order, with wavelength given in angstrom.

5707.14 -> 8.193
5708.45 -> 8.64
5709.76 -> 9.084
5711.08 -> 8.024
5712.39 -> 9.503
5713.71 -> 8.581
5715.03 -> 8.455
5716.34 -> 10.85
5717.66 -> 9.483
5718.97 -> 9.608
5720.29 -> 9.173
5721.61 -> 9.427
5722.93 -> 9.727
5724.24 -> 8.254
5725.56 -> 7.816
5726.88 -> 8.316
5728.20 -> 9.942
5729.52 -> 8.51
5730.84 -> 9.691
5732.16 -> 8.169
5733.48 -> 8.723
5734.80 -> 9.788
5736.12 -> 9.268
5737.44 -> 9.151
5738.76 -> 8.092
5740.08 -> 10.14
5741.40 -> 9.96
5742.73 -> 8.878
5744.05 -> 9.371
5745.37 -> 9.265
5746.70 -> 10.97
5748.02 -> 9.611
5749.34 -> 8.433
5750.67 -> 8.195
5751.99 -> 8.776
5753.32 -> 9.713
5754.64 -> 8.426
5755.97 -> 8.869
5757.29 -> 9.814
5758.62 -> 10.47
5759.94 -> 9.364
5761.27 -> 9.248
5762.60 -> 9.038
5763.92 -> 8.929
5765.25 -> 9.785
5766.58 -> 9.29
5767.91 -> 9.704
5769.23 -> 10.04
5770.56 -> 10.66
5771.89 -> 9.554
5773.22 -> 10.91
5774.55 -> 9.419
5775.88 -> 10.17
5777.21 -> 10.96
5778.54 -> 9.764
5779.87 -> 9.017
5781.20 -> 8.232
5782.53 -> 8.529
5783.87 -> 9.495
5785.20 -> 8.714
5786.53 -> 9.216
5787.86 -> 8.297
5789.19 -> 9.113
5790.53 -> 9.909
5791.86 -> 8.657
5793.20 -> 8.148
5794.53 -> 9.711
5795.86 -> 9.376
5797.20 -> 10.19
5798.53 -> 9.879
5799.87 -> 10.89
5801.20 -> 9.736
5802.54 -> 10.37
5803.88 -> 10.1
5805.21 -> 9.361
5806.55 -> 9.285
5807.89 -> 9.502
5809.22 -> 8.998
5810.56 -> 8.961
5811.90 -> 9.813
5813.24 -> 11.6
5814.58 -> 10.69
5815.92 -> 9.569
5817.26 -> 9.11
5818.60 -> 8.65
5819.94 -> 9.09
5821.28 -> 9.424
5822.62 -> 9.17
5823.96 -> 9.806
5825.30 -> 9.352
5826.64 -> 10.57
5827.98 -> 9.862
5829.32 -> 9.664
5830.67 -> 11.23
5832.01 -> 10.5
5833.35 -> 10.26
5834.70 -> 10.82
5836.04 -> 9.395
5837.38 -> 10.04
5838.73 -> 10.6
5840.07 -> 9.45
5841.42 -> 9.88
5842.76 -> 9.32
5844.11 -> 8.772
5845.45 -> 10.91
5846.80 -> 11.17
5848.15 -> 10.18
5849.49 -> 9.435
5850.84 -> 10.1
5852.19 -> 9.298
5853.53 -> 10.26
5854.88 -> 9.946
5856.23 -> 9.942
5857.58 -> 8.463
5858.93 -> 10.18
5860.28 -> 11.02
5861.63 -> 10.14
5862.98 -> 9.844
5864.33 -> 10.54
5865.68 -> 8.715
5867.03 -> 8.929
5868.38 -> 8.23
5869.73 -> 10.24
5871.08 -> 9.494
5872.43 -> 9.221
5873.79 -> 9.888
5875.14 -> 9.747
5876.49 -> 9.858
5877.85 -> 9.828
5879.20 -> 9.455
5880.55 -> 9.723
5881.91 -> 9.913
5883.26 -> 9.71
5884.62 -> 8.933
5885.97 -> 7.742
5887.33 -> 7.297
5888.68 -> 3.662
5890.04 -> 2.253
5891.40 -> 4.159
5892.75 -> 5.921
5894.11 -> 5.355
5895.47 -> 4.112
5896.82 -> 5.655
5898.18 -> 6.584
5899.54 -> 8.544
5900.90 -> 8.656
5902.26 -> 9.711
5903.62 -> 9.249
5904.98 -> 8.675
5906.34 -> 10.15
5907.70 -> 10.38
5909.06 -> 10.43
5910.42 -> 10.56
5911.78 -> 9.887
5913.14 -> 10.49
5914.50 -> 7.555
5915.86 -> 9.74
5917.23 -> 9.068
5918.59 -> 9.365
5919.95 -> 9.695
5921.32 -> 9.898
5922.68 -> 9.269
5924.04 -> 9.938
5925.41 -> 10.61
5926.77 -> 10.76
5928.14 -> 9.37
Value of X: -3.4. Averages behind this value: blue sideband 9.37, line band 9.78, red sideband 8.97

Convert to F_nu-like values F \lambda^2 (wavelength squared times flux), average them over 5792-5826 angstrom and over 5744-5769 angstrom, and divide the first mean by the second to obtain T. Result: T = 1.05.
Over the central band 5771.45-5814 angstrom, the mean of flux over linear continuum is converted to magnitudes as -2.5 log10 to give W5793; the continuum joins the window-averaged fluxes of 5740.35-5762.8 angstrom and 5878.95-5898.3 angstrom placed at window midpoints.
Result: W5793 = -0.126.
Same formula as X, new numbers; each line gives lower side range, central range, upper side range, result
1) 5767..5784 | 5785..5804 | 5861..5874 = 0.4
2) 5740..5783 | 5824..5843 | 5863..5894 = -2.8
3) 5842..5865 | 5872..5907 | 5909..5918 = 6.9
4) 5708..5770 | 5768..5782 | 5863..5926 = -1.2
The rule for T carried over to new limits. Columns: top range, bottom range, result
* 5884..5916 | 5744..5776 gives 0.85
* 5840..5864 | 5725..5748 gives 1.12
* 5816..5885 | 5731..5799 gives 1.07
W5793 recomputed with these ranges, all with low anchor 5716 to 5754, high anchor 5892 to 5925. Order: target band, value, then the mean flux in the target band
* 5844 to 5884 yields -0.110 mag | 9.78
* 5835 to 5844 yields -0.100 mag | 9.76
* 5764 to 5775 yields -0.088 mag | 9.88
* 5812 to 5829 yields -0.091 mag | 9.74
